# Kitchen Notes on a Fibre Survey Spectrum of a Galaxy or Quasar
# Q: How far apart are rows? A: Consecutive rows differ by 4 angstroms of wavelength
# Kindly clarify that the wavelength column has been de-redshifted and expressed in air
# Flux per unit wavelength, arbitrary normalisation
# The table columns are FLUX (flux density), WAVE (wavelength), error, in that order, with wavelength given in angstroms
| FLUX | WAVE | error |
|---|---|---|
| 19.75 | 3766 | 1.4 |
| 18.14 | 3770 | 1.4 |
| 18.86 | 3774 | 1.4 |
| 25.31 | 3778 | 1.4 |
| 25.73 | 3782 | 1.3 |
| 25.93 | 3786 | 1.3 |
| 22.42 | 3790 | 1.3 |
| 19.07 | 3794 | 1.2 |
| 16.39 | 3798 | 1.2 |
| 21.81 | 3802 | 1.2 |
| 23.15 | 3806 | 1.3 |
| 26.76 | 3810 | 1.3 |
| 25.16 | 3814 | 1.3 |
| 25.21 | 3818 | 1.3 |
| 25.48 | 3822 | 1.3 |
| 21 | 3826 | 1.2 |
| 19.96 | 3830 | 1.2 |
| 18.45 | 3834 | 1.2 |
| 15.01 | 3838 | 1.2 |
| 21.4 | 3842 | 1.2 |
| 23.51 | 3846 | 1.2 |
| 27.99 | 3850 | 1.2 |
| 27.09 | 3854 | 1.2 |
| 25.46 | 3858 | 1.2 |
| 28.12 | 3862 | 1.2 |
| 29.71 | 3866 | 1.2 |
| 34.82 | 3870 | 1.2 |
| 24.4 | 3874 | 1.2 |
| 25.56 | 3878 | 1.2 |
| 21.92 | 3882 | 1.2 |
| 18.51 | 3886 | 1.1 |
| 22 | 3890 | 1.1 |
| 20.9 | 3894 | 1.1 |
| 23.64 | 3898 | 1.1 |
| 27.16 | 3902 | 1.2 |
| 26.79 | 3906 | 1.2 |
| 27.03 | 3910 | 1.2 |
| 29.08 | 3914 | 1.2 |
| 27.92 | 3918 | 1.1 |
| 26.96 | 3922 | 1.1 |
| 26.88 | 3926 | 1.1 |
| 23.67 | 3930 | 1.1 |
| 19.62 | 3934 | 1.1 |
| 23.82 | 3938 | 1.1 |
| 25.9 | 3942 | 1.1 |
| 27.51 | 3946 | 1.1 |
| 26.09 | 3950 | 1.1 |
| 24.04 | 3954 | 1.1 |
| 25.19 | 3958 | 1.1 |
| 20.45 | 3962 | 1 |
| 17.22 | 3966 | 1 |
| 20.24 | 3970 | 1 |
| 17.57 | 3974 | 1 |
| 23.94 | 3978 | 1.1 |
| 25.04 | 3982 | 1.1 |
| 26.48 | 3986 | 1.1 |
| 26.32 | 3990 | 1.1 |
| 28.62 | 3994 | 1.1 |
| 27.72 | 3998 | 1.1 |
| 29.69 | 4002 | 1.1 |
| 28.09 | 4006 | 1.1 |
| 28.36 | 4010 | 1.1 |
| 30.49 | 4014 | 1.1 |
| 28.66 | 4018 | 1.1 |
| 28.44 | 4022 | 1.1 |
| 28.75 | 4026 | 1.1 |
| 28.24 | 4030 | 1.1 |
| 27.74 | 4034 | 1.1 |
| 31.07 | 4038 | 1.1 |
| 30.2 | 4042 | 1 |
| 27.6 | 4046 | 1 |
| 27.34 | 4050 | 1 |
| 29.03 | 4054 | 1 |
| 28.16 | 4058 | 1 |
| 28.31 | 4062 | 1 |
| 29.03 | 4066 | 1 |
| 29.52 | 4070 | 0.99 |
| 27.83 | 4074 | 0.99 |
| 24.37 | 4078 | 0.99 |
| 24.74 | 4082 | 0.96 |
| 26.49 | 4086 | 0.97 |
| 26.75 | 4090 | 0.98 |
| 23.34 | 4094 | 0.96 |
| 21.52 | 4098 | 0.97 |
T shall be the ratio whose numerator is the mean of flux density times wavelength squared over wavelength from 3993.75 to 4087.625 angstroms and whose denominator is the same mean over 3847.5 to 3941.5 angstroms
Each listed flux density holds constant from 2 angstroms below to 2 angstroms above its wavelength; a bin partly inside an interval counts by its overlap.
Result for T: 1.19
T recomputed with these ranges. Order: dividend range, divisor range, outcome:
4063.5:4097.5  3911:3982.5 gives 1.17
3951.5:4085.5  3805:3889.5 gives 1.20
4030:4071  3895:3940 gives 1.20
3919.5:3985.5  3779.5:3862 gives 1.09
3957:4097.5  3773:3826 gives 1.29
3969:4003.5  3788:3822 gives 1.22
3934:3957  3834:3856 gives 1.16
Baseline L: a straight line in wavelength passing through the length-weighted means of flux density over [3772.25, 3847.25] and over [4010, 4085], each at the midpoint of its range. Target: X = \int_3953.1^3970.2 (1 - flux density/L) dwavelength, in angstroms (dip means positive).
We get 3.06 angstroms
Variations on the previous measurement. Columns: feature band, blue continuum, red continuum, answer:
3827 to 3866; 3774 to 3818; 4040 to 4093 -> 1.05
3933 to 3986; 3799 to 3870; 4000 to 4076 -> 7.70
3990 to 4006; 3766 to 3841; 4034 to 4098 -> -1.45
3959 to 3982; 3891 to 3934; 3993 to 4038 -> 5.72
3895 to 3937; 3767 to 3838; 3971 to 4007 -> -2.48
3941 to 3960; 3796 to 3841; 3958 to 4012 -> -1.37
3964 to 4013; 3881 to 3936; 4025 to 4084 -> 2.71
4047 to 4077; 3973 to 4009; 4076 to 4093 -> -3.10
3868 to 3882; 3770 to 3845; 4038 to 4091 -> -2.30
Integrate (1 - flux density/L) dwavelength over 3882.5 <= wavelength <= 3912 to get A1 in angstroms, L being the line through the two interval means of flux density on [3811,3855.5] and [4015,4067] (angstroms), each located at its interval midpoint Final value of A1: 1.2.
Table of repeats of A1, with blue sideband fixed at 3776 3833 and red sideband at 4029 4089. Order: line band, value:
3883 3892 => 1.5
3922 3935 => 0.6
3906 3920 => -1.5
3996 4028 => -2.1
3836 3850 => 1.6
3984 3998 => -0.3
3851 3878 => -4.3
